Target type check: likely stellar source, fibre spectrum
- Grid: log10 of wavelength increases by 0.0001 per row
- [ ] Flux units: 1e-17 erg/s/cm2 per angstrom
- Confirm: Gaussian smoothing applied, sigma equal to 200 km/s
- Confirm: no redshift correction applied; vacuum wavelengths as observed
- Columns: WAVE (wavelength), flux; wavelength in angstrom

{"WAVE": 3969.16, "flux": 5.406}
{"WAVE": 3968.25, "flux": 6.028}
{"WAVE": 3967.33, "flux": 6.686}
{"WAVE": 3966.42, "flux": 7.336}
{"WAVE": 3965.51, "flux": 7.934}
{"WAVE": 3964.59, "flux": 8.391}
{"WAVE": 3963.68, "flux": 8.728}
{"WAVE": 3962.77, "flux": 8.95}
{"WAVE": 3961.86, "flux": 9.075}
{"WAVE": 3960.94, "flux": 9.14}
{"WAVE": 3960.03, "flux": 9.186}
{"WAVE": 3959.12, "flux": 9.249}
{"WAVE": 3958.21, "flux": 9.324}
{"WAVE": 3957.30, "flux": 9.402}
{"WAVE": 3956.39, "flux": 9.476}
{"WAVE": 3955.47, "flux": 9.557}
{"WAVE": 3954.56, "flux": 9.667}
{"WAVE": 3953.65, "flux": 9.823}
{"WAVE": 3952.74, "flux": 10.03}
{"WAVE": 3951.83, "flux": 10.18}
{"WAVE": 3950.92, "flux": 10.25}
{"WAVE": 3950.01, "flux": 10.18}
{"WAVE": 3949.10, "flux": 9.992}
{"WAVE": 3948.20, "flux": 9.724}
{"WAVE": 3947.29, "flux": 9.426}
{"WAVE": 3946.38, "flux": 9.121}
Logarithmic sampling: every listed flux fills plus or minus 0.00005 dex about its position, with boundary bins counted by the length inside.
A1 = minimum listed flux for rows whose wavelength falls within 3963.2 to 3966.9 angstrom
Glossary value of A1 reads 7.336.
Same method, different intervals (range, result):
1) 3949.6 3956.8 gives 9.476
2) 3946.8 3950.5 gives 9.426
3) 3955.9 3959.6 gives 9.249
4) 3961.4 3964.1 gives 8.728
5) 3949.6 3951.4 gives 10.18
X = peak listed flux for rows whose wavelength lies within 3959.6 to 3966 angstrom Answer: 9.186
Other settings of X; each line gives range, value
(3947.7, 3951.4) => 10.25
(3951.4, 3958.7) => 10.18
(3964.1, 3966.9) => 8.391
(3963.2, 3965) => 8.728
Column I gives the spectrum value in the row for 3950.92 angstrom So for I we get 10.25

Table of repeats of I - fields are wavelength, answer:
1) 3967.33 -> 6.686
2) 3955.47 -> 9.557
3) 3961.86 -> 9.075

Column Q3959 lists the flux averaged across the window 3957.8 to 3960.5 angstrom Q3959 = 9.27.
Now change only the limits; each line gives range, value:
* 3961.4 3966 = 8.61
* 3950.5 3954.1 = 10.1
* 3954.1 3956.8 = 9.54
